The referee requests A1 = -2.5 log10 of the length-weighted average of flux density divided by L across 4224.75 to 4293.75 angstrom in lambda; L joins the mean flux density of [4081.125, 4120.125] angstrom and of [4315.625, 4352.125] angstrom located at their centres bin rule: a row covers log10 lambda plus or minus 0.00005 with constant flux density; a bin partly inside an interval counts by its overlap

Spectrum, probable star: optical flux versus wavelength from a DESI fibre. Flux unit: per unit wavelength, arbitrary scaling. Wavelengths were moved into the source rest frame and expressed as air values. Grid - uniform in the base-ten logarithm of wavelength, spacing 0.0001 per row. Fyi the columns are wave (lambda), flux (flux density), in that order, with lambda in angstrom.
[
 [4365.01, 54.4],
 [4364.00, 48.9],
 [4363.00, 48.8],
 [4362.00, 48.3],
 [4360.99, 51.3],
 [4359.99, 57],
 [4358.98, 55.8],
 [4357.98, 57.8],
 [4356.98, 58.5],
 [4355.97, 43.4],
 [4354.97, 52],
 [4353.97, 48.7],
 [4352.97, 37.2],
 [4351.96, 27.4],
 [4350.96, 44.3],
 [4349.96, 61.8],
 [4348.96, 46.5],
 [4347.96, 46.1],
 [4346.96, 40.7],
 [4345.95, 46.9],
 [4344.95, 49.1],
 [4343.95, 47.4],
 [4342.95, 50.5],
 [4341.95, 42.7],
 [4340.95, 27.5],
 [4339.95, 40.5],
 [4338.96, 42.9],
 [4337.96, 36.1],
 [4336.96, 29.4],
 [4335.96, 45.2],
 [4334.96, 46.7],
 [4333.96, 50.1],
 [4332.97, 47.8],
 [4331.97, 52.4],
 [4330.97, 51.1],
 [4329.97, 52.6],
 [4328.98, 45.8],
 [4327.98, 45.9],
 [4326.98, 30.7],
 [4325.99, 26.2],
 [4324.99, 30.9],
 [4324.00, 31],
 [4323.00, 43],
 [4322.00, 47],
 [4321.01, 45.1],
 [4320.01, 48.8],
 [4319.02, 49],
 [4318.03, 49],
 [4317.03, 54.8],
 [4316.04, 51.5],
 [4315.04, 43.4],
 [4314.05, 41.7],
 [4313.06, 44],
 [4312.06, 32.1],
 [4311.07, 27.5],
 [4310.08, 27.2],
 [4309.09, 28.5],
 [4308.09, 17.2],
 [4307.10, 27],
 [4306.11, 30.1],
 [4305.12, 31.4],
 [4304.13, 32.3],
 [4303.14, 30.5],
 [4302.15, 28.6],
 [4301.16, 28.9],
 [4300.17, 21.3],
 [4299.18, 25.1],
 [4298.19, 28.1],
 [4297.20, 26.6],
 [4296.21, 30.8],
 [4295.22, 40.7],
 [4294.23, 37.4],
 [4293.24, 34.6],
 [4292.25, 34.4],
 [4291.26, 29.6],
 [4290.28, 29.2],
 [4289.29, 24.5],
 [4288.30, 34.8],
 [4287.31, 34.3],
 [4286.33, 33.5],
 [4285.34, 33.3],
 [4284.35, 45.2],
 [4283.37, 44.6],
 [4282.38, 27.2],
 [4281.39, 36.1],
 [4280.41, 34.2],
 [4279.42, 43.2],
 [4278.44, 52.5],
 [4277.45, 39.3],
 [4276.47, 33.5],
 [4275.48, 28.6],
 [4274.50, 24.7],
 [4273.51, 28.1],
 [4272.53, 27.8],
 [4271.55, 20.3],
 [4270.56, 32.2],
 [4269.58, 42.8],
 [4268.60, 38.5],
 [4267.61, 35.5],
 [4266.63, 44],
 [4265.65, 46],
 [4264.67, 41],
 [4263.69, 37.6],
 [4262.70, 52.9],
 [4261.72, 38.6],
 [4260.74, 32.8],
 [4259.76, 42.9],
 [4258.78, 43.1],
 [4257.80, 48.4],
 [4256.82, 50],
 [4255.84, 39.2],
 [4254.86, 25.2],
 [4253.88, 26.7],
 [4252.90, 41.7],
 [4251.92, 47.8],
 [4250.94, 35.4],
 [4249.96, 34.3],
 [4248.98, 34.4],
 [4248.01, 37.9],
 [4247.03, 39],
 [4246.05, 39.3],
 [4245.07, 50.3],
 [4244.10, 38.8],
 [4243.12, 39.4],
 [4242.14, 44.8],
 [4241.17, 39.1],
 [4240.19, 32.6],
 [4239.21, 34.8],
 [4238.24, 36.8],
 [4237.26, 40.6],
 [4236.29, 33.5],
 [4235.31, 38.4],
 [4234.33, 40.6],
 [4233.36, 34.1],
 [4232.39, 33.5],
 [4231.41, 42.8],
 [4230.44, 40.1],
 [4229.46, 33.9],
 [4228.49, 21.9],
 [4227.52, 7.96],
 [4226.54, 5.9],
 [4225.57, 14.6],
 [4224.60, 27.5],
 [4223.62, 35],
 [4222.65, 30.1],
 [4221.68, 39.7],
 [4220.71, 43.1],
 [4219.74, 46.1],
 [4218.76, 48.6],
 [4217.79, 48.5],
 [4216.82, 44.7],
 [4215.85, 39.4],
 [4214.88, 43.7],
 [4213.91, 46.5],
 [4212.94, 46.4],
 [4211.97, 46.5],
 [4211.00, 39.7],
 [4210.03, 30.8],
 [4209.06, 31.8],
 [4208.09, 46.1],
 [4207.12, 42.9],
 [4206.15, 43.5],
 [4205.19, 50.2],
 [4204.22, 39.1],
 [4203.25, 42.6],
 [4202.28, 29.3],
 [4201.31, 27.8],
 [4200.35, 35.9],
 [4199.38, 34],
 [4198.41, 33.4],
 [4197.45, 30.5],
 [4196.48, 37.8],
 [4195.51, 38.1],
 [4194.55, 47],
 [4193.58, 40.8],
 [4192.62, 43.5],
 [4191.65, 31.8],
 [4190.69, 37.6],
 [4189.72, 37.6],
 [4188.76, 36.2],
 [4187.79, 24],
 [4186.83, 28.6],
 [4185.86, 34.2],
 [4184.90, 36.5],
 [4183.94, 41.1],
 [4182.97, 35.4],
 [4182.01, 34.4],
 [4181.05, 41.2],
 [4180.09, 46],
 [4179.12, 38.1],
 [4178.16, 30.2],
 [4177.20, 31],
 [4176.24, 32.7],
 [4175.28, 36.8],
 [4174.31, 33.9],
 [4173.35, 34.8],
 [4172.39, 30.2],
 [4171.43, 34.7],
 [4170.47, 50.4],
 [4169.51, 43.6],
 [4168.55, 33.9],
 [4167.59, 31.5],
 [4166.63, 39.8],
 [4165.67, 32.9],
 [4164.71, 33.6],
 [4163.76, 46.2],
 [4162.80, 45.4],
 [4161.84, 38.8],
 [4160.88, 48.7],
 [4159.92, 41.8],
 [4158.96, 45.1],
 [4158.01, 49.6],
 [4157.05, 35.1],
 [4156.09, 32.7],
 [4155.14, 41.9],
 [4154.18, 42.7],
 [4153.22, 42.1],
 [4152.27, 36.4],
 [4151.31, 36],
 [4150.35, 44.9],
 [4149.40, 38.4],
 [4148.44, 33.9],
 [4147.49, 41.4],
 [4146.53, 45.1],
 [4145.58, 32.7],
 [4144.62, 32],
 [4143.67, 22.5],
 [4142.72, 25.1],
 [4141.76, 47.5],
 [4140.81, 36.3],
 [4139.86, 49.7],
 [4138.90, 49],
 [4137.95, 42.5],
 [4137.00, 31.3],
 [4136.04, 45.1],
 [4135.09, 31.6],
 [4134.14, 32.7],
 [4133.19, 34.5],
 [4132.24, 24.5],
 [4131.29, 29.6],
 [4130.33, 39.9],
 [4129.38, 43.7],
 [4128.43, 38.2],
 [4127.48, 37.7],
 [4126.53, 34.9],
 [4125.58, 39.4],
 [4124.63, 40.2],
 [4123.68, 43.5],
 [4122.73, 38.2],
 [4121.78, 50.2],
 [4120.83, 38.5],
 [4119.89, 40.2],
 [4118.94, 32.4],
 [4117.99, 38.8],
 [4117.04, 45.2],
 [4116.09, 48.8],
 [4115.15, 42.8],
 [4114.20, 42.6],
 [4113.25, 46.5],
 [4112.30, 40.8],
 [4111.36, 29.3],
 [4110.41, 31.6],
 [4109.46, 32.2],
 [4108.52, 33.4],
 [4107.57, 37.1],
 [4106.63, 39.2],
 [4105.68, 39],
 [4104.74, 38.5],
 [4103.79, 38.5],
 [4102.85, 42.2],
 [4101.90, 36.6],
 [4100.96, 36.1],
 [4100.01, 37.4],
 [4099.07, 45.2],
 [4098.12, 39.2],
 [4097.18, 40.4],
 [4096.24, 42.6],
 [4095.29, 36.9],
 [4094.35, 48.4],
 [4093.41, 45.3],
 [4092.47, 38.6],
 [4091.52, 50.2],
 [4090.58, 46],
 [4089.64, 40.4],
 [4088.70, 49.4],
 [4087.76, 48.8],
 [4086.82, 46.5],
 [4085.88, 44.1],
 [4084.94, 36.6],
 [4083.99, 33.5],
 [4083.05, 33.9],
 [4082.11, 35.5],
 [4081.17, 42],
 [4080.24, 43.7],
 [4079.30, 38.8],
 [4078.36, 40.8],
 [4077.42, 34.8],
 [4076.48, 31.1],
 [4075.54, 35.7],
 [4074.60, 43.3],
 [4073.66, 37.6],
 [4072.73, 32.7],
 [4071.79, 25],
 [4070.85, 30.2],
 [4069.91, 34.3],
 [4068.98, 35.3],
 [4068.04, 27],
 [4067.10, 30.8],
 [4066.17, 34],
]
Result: 0.20 mag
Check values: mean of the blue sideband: 40.3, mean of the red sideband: 44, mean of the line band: 35.8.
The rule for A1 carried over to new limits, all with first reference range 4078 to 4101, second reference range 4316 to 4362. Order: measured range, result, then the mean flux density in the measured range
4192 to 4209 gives 0.12 mag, 38.7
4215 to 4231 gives 0.30 mag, 33.2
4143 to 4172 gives 0.10 mag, 39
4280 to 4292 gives 0.30 mag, 33.9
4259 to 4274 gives 0.18 mag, 37.5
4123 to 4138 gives 0.16 mag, 36.7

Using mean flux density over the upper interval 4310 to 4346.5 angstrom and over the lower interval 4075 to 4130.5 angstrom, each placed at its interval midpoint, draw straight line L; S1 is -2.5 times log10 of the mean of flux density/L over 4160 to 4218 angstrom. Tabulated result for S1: 0.08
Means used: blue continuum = 40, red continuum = 42.7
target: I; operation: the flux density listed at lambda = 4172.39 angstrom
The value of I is 30.2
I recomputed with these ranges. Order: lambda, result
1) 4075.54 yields 35.7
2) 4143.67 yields 22.5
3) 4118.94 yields 32.4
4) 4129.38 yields 43.7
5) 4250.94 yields 35.4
